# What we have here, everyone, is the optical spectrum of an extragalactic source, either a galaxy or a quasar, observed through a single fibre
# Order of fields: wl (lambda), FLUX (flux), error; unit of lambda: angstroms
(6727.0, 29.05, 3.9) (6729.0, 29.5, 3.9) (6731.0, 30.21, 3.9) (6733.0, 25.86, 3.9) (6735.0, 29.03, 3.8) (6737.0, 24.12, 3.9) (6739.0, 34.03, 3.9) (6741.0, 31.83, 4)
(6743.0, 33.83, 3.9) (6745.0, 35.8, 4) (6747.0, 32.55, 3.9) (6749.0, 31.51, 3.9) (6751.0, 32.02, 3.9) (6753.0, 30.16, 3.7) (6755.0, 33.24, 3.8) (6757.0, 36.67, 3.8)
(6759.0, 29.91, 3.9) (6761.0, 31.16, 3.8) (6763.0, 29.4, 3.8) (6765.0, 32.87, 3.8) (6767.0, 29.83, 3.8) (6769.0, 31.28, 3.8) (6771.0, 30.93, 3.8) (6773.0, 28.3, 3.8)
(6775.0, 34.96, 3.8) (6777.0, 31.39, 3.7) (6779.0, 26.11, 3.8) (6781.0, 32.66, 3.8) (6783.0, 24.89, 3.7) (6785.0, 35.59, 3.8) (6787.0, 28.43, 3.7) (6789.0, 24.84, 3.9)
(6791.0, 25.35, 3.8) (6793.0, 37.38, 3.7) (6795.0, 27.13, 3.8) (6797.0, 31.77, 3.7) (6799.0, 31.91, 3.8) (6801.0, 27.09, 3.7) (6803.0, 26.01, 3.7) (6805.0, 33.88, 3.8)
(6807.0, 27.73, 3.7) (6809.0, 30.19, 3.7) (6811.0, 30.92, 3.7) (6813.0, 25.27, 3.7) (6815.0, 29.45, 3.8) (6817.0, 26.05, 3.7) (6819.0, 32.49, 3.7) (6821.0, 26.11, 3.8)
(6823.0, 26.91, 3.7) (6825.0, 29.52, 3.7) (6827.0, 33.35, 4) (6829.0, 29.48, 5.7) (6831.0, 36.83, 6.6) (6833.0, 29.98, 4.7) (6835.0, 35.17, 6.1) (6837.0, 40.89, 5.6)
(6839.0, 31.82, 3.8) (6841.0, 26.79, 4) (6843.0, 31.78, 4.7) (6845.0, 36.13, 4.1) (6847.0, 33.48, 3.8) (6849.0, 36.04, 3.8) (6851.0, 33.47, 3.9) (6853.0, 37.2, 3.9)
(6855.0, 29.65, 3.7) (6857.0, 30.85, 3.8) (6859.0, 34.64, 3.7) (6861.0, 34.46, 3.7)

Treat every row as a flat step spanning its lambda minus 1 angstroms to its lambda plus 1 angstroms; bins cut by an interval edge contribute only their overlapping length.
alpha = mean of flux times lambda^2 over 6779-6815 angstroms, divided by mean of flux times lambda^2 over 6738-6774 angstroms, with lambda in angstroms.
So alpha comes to 0.93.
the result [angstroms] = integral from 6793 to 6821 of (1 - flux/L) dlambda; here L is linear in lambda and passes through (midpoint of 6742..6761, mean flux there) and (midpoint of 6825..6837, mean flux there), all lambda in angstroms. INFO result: 3.17 angstroms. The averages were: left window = 32.8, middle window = 29.4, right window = 33.3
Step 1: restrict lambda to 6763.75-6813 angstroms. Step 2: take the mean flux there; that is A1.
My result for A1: 30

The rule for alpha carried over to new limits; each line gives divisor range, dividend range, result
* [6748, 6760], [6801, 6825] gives 0.90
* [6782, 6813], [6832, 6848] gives 1.15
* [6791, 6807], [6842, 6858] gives 1.13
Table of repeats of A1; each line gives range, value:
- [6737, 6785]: 31.5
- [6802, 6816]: 29.1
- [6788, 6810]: 29.4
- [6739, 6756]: 32.7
